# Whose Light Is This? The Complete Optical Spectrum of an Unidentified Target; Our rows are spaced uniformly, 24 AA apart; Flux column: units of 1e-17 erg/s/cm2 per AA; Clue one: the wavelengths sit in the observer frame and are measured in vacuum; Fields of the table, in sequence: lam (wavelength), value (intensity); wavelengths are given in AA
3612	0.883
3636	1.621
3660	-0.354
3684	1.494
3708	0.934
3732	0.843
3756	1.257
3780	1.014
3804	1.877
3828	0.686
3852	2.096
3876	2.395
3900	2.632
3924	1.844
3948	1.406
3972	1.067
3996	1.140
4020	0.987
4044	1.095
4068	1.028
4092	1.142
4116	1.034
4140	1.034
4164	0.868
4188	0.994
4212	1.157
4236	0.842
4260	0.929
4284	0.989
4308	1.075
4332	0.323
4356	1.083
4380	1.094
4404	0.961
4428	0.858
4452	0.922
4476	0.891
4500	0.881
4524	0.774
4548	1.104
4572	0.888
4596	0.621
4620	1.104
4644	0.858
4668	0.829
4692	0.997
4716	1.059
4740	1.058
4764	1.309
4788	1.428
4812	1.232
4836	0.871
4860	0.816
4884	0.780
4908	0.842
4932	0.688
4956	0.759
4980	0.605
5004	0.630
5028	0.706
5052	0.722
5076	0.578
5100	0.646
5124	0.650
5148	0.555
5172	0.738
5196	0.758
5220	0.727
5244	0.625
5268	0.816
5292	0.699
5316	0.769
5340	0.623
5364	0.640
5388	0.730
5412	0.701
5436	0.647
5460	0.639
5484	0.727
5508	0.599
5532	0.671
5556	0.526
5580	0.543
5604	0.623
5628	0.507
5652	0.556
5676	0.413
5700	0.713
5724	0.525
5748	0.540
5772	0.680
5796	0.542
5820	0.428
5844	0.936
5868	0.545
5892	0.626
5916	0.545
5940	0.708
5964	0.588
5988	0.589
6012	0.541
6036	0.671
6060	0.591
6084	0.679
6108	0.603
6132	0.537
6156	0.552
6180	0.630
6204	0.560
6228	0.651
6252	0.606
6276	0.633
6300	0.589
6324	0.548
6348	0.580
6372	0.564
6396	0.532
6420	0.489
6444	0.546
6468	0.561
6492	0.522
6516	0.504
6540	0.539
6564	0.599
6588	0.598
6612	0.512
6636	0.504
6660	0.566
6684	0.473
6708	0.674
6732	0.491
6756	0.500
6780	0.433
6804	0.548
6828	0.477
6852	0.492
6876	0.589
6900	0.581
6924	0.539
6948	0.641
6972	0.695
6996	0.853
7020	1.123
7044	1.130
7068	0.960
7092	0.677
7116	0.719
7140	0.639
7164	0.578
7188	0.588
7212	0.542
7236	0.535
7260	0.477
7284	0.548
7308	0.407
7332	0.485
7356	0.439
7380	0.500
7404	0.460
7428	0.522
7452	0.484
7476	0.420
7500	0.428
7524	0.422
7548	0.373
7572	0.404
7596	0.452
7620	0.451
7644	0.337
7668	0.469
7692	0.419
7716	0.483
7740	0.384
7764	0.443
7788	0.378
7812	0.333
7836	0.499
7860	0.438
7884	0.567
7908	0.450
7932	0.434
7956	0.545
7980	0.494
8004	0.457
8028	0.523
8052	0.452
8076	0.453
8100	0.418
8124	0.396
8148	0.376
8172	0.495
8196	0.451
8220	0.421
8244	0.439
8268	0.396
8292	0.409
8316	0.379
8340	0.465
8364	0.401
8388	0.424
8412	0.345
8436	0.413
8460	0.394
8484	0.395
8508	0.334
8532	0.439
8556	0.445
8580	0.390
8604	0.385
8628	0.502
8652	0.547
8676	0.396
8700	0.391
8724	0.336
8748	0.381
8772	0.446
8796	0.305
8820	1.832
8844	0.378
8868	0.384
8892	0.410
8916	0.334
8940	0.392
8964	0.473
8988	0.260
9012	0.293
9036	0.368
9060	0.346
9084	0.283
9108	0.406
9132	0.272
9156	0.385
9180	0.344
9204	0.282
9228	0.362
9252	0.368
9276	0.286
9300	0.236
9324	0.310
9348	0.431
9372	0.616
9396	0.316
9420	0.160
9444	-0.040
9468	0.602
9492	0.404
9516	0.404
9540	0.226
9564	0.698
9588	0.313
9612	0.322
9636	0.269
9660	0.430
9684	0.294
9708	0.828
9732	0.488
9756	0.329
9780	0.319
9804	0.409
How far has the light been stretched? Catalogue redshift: 1.515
